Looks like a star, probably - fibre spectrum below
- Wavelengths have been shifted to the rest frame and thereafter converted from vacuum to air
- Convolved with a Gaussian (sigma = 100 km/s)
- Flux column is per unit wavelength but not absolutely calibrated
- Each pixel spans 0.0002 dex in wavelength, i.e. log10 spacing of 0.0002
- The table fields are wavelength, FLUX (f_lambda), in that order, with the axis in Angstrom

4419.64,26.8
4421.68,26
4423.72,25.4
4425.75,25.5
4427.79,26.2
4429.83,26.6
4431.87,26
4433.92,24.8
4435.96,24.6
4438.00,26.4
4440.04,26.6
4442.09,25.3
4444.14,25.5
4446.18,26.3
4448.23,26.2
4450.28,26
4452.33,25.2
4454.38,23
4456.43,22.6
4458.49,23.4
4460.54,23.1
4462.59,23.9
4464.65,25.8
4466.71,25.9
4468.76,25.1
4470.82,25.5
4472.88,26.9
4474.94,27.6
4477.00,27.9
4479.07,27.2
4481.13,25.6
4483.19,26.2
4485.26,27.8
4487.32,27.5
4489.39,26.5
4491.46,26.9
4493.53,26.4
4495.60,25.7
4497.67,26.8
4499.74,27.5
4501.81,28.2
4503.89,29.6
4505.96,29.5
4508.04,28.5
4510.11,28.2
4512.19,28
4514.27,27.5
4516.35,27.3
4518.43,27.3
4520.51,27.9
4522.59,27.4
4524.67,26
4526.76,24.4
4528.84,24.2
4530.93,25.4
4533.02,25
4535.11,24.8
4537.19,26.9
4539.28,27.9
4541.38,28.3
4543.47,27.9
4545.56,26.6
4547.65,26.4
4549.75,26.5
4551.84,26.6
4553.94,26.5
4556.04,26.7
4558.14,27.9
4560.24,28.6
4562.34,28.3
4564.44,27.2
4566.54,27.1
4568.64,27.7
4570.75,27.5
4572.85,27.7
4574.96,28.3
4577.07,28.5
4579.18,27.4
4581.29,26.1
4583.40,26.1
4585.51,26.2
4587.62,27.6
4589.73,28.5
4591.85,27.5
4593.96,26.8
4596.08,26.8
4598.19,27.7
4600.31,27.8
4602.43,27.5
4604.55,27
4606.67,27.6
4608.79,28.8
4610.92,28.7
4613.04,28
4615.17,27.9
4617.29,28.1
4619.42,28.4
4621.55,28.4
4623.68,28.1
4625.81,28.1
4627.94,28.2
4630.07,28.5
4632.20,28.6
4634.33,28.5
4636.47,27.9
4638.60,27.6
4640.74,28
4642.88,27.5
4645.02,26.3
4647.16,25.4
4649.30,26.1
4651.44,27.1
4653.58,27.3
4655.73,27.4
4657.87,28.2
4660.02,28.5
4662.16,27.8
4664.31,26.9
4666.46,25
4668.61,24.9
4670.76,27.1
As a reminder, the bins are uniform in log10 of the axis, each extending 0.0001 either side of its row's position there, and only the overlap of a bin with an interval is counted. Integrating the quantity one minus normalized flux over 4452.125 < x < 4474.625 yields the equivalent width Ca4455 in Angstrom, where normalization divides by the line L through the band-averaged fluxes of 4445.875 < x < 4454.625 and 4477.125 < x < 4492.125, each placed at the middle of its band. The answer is 1.17 Angstrom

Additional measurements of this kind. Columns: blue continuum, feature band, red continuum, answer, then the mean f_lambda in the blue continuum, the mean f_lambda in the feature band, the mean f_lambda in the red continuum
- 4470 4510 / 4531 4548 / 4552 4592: 0.4 Angstrom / 27.3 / 26.7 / 27.4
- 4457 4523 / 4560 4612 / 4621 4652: -0.4 Angstrom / 26.8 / 27.5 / 27.6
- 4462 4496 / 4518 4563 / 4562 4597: 0.5 Angstrom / 26.4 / 26.7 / 27.4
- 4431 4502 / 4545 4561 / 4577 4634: 0.0 Angstrom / 25.9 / 27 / 27.7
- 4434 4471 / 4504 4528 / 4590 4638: -1.2 Angstrom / 25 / 27.5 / 28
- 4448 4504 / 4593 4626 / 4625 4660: -0.7 Angstrom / 26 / 27.8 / 27.6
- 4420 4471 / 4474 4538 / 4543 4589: -1.7 Angstrom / 25.2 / 27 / 27.2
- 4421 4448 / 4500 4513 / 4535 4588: -1.0 Angstrom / 25.8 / 28.6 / 27.2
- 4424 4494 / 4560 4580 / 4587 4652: -0.5 Angstrom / 25.8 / 27.8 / 27.7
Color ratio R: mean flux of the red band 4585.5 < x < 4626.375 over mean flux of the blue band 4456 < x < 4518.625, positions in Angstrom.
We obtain 1.0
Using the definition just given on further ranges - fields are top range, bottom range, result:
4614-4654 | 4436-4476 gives 1.10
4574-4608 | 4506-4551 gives 1.02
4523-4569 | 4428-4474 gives 1.06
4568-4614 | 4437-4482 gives 1.08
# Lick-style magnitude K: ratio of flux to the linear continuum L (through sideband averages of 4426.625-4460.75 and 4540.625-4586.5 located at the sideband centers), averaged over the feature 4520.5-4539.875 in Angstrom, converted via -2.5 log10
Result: 0.04 mag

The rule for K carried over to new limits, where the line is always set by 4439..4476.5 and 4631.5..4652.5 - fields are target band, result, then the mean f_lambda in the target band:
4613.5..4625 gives -0.04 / 28.2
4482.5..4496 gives -0.05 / 26.8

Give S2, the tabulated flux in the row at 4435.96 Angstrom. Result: 24.6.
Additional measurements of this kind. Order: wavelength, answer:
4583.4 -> 26.1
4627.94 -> 28.2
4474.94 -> 27.6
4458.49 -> 23.4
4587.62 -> 27.6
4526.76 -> 24.4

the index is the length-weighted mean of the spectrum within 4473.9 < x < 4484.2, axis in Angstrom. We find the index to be 26.9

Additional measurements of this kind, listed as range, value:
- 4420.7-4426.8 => 25.6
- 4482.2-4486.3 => 27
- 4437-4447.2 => 26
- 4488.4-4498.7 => 26.5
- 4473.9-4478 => 27.8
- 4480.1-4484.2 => 25.9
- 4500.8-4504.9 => 28.9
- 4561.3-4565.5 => 27.8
